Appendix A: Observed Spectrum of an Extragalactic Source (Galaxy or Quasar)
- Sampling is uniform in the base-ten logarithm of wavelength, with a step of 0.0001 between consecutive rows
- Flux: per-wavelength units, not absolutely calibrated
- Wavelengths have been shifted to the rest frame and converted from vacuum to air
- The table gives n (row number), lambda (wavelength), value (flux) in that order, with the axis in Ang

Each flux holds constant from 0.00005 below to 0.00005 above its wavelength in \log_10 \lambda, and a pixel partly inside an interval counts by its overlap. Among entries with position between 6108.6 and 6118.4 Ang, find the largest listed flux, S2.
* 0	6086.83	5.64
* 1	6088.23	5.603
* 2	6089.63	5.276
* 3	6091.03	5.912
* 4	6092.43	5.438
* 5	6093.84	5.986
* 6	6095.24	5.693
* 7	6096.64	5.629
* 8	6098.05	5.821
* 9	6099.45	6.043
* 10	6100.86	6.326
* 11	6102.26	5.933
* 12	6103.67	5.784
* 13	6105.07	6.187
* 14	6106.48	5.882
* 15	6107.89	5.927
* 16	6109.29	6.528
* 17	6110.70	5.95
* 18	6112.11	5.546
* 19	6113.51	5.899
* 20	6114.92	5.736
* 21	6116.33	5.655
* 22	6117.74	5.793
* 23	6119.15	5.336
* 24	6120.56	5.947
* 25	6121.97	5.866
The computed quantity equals 6.528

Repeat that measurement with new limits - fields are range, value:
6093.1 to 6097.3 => 5.986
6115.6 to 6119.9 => 5.793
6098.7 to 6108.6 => 6.326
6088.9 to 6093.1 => 5.912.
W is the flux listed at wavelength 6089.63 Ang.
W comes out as 5.276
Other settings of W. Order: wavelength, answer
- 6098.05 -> 5.821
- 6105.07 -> 6.187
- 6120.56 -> 5.947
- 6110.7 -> 5.95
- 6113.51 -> 5.899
